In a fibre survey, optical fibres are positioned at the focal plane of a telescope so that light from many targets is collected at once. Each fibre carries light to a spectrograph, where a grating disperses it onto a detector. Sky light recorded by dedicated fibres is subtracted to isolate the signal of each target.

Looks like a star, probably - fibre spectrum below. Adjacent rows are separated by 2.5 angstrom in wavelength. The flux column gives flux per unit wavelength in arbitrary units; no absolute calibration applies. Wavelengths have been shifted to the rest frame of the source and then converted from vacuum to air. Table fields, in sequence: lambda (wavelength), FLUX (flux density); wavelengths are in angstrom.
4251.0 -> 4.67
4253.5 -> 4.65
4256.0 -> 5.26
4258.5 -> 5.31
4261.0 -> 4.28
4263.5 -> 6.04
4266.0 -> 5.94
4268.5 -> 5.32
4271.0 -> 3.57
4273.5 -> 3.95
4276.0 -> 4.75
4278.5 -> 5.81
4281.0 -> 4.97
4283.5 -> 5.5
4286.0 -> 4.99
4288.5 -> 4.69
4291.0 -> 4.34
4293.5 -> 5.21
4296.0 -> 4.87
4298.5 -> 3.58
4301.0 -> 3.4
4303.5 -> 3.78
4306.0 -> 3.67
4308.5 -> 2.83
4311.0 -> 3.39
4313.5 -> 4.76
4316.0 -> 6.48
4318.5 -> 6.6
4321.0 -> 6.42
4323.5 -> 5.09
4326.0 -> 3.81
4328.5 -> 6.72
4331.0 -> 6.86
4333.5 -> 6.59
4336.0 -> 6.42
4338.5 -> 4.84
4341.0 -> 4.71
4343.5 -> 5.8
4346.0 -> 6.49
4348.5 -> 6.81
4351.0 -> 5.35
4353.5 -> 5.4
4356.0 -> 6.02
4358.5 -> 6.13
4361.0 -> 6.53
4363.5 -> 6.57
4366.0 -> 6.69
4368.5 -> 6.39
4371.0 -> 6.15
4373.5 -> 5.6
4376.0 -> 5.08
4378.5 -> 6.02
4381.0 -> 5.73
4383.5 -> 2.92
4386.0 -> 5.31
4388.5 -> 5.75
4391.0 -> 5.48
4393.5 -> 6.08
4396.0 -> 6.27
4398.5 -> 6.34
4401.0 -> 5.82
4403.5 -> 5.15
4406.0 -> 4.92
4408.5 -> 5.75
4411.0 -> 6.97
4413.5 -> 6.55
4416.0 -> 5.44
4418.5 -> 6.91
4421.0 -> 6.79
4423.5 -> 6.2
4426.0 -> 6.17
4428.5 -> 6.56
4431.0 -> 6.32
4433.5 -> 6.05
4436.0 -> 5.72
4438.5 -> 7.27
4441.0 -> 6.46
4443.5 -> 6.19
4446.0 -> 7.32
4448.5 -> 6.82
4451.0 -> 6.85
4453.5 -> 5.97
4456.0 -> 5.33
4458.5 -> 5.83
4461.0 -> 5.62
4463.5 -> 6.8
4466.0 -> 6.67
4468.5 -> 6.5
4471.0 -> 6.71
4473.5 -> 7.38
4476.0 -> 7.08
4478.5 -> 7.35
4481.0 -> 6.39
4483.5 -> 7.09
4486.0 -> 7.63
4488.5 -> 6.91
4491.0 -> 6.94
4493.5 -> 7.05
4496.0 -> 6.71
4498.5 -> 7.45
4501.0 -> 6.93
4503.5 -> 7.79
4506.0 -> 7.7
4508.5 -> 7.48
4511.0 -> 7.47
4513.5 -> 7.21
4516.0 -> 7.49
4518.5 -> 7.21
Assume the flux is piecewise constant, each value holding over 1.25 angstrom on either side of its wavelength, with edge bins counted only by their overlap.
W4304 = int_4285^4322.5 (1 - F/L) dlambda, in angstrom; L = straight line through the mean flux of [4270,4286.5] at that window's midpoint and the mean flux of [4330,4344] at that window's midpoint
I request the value 4.7 angstrom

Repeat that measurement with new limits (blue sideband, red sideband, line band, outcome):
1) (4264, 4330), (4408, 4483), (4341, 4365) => -2.7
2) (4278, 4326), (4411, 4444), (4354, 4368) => -2.1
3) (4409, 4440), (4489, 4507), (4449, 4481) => 1.6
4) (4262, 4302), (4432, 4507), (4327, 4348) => -2.6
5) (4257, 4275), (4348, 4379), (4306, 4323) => 1.6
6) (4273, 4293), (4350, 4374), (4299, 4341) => 3.3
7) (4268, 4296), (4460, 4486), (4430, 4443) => 0.2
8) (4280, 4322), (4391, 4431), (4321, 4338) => -2.9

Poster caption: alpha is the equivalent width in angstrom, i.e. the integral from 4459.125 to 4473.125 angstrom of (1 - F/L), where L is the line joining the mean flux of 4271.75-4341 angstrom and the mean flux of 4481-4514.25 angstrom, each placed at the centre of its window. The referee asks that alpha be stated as 0.75 angstrom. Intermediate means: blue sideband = 4.96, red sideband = 7.23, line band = 6.49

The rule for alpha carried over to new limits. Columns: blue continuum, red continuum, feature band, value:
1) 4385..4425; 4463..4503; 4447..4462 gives 1.2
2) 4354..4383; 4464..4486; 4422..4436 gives 0.6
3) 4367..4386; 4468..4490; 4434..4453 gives -0.4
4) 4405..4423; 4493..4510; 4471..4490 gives -0.1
